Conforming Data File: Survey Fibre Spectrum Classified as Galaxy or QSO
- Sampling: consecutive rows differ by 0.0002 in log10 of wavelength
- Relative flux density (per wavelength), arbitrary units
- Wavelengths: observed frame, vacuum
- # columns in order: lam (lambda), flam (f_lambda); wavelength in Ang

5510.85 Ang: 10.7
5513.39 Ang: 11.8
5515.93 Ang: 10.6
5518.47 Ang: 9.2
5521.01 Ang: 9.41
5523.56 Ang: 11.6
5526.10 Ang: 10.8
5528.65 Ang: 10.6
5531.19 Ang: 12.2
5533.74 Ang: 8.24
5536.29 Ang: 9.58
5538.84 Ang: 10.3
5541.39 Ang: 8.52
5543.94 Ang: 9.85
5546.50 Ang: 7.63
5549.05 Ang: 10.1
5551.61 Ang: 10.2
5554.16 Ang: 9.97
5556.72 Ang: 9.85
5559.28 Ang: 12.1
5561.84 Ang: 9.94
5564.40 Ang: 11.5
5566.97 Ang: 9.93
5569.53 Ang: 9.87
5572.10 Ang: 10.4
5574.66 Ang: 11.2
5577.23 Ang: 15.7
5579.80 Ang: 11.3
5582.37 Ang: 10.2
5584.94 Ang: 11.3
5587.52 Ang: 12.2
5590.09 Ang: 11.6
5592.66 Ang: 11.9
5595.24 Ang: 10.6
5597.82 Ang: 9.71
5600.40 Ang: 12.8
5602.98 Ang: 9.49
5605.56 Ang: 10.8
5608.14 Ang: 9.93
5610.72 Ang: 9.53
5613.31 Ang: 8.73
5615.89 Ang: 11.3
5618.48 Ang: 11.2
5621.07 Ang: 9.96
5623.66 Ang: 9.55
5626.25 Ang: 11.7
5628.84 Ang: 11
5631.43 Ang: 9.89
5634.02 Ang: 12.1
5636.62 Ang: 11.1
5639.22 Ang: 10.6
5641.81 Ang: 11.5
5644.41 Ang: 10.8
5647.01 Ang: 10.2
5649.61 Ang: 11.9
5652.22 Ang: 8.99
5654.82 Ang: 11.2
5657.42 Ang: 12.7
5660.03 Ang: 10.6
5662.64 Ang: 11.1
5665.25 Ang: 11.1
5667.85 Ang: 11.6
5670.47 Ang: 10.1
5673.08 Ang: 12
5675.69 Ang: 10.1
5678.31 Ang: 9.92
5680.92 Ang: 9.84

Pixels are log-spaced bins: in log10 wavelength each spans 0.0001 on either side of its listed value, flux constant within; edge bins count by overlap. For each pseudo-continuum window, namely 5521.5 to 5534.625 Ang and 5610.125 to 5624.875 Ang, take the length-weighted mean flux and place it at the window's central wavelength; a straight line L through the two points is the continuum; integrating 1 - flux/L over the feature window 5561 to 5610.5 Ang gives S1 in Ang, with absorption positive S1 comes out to -3.7 Ang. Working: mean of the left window 10.7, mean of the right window 10.1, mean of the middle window 11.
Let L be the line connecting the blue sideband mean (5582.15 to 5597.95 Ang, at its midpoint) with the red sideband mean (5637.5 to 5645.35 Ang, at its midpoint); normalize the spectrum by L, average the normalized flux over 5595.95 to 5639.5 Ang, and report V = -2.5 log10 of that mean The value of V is 0.05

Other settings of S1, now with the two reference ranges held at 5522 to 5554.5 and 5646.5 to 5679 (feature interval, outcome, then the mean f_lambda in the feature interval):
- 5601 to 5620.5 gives 0.5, 10.2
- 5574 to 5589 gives -2.5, 12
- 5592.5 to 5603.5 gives -0.5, 10.9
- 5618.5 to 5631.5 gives 0.1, 10.5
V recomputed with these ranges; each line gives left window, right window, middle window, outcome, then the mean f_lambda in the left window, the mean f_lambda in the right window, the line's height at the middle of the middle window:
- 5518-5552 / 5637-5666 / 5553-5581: -0.09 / 9.88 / 11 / 10.2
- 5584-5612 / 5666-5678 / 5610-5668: 0.01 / 10.9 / 10.9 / 10.9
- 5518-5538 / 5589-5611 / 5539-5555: 0.10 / 10.2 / 10.8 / 10.4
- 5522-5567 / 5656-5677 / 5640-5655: 0.03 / 10.2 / 11.2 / 11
